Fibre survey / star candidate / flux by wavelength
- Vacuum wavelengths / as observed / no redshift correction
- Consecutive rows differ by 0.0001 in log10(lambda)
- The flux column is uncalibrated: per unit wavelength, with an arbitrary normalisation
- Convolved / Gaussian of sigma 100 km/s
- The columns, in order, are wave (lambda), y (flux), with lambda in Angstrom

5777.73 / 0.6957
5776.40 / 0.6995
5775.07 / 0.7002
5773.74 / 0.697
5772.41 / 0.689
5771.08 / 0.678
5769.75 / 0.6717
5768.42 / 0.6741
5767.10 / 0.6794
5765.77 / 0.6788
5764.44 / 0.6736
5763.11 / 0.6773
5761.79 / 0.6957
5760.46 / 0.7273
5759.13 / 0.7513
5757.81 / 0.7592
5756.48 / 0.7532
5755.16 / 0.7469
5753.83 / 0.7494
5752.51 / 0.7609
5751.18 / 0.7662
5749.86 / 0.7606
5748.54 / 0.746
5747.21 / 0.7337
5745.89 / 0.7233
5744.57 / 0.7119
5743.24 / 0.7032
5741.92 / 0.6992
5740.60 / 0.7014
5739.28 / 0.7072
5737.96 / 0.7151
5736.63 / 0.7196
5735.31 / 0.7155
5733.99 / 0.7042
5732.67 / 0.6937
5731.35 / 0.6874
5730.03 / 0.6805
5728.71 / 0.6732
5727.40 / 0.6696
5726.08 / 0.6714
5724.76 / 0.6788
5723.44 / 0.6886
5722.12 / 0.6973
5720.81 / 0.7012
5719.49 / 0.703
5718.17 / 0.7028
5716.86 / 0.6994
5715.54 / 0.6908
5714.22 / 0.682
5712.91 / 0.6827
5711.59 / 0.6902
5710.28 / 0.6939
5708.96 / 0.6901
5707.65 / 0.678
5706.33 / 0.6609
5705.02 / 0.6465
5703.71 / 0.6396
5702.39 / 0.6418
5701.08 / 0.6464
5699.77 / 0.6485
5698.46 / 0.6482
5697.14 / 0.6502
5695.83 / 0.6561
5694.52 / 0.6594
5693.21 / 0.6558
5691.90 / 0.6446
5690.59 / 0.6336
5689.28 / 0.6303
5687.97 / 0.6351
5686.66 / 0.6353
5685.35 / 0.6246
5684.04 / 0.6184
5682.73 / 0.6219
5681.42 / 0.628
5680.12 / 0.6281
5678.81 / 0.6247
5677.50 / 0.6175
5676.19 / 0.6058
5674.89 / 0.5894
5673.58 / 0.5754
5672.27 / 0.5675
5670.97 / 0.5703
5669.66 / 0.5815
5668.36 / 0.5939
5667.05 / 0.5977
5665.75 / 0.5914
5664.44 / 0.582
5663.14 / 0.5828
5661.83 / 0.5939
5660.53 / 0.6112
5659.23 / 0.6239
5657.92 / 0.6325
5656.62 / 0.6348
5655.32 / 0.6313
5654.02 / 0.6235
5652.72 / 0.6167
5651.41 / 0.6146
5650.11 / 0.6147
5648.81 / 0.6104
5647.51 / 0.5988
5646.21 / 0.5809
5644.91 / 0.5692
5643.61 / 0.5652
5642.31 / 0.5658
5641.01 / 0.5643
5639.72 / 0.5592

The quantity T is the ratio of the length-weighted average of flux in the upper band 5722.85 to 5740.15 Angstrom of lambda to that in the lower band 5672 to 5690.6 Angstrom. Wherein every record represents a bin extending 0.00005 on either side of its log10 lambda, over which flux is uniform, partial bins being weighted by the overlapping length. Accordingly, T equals 1.1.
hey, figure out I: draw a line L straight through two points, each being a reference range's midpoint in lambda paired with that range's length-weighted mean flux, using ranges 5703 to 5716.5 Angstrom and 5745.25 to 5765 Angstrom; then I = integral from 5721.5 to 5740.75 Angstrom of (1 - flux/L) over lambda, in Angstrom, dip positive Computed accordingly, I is 0.3 Angstrom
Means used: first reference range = 0.675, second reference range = 0.735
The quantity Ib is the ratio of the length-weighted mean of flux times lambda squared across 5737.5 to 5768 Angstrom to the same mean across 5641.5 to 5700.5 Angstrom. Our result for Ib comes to 1.21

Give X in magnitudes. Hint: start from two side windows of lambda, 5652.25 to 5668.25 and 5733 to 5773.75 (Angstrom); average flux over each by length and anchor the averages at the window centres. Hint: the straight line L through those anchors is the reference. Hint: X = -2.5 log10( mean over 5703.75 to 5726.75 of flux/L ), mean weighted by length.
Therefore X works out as -0.020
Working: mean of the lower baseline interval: 0.61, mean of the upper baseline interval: 0.715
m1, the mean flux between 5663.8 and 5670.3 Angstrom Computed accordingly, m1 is 0.589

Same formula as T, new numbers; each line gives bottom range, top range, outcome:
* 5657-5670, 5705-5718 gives 1.14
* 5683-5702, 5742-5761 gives 1.16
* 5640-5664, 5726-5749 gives 1.17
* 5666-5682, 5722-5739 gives 1.16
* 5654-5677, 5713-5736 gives 1.15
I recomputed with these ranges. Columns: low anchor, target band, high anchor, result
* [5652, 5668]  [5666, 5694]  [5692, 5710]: 0.85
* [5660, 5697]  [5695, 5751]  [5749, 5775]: -1.83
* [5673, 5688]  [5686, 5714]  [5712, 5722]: 0.09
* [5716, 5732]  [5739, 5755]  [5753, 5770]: -0.65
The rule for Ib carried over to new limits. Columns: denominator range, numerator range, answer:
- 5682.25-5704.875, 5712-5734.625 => 1.09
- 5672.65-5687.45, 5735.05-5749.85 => 1.19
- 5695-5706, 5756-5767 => 1.12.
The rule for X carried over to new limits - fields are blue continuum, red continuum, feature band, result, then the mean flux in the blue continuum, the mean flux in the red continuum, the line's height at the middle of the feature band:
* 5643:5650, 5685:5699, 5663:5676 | 0.06 mag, 0.587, 0.643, 0.616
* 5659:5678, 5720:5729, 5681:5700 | -0.02 mag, 0.591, 0.684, 0.628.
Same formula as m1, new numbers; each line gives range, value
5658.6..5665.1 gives 0.599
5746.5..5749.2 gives 0.739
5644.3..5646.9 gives 0.576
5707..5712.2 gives 0.689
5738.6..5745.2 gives 0.705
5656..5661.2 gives 0.626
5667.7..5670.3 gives 0.588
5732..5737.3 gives 0.707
